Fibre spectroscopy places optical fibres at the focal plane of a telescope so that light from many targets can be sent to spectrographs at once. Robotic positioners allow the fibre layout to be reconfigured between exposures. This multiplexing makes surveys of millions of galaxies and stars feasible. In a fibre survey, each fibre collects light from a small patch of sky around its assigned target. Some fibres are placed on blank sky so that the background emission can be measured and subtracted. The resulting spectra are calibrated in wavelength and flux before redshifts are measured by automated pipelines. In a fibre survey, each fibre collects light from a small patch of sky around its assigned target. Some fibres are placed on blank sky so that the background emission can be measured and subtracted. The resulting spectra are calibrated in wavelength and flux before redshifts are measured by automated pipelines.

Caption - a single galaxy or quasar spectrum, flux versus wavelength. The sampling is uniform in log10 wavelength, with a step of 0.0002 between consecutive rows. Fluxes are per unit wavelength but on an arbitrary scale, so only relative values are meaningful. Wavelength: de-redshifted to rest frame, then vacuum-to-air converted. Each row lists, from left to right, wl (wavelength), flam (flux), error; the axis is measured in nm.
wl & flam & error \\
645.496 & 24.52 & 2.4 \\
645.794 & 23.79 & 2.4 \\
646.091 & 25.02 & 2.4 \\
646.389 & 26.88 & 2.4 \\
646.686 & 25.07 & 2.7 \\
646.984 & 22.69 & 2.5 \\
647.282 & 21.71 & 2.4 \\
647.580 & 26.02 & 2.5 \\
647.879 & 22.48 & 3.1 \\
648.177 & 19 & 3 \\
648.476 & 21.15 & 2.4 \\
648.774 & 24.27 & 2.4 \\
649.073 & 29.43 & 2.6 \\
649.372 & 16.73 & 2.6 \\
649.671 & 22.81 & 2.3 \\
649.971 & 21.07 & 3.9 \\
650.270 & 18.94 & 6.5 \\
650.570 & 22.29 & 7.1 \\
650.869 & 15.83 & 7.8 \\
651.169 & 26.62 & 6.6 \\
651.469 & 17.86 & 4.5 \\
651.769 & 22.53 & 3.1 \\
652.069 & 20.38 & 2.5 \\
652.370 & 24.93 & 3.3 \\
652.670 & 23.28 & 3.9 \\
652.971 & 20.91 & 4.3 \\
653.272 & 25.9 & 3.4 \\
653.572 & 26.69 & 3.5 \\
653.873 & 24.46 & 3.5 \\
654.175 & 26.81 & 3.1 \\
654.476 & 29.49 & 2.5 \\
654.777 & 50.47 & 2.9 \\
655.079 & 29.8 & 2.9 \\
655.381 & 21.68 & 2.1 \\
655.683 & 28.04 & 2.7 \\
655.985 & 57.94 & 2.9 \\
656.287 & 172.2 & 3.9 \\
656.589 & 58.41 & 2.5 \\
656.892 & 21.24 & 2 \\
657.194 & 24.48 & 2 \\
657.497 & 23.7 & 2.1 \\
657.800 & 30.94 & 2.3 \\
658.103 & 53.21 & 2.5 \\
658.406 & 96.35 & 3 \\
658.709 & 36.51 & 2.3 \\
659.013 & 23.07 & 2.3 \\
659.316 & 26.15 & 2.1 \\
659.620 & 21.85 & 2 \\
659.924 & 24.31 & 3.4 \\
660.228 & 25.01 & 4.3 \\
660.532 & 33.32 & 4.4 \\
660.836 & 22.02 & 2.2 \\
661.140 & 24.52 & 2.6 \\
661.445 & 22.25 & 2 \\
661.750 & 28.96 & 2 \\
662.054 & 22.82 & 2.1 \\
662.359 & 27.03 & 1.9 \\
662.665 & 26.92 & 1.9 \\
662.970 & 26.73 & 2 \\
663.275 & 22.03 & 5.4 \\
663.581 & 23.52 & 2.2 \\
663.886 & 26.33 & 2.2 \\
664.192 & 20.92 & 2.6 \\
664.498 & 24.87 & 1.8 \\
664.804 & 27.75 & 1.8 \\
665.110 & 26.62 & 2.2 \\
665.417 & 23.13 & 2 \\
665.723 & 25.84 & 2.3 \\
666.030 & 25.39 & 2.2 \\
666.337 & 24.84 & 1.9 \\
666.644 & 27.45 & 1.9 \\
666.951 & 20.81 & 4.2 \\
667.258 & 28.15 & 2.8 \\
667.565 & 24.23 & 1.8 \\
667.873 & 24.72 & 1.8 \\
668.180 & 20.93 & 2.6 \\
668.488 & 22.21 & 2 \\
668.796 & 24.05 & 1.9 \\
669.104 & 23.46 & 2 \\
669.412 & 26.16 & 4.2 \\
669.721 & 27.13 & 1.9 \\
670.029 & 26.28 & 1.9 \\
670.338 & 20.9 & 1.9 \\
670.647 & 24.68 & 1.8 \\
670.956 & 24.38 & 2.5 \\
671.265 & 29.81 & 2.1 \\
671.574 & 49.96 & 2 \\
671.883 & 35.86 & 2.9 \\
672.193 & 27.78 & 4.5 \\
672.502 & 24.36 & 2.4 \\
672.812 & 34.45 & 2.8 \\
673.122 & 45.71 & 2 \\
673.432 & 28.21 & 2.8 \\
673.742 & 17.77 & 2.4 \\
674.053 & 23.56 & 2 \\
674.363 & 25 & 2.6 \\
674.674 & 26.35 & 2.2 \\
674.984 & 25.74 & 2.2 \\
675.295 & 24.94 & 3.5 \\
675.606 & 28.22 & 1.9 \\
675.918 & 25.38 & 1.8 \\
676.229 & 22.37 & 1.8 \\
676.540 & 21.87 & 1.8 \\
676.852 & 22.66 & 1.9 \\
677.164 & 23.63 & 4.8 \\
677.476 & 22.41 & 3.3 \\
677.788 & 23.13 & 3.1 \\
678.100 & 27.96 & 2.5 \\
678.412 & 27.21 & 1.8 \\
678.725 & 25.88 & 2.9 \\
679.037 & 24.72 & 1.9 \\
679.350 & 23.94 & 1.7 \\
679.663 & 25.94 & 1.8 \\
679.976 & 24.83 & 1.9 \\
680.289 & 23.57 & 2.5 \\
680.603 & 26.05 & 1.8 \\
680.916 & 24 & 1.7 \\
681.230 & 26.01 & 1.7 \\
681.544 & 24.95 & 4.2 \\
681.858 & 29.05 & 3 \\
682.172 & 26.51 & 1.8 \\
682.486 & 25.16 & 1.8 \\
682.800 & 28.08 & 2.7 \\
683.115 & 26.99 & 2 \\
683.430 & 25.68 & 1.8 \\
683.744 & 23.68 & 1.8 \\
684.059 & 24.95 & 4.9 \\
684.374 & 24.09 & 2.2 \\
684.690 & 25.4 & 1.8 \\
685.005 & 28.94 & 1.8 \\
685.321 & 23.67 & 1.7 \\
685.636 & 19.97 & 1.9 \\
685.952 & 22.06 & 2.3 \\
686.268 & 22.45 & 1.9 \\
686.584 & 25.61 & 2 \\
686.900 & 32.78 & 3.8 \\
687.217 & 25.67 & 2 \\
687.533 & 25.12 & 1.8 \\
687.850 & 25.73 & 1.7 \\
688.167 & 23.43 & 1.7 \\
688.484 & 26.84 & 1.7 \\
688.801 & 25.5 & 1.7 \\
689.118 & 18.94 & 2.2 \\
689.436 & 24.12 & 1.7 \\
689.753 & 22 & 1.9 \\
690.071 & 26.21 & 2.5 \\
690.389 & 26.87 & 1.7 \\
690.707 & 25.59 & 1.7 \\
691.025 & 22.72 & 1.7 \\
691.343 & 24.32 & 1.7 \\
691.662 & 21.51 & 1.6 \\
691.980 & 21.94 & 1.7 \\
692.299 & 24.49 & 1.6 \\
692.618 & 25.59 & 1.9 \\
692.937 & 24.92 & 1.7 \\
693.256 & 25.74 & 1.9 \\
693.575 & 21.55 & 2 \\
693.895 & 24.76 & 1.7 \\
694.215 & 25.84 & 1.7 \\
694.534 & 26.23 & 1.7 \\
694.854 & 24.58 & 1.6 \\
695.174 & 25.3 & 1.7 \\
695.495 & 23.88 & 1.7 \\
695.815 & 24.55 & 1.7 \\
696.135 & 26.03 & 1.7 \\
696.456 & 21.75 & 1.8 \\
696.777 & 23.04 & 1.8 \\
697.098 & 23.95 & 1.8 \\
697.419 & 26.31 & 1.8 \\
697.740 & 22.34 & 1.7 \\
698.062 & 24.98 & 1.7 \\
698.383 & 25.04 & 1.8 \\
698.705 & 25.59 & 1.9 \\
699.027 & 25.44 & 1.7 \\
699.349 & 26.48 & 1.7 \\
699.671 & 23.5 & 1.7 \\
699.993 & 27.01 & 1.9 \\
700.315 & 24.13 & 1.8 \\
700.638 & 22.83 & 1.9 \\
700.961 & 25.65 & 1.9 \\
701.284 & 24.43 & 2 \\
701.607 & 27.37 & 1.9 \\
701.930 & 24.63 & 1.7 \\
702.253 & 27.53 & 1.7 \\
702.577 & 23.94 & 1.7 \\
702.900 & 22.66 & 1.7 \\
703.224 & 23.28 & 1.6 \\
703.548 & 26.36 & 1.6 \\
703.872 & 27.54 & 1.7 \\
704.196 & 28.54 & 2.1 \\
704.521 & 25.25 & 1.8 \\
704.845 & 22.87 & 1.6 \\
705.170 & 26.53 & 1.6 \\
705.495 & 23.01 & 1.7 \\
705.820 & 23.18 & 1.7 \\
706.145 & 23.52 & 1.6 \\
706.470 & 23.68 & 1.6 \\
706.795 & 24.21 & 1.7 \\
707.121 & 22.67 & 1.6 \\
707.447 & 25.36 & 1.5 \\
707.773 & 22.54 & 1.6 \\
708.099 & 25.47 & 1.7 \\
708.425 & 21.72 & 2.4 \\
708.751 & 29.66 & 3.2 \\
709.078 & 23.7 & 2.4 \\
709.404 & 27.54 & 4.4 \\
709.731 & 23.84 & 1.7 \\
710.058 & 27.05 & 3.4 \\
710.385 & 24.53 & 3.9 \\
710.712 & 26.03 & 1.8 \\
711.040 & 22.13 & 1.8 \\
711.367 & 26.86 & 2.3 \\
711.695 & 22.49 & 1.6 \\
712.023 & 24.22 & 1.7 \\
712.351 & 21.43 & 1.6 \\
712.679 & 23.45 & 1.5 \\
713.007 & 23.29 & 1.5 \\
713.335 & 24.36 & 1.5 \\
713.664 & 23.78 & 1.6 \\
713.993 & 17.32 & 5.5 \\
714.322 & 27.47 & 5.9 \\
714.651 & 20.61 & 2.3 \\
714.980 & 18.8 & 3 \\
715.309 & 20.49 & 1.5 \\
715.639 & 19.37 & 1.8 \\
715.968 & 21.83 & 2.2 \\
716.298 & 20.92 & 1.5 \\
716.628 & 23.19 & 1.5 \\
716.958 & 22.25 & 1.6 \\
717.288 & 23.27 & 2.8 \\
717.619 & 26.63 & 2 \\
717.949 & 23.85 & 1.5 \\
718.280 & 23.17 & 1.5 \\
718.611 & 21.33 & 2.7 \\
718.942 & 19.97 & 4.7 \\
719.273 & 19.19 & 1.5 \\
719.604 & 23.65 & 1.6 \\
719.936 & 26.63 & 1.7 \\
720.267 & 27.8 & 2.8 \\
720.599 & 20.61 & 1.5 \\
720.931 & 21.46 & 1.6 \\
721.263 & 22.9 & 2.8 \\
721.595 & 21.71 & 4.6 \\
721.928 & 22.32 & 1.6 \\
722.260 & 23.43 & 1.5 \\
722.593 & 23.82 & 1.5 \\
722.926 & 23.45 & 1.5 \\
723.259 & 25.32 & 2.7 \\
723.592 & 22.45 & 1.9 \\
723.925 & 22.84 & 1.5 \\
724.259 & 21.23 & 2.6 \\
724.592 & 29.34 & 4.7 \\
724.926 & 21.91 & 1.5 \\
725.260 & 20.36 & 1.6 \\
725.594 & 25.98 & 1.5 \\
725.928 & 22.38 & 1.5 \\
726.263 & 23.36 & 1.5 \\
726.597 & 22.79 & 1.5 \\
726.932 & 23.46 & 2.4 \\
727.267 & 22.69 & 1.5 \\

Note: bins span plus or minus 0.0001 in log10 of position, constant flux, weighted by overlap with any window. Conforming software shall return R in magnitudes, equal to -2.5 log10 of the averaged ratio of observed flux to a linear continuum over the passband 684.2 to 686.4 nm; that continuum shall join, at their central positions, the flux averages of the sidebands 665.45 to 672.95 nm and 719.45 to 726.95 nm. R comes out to 0.09 mag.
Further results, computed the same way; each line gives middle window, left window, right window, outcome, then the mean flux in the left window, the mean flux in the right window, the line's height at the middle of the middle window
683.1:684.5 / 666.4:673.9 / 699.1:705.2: 0.07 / 27.5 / 25.3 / 26.5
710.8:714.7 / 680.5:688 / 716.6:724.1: 0.02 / 25.5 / 23.1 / 23.6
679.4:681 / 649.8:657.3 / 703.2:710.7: 0.17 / 33.4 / 24.9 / 29.1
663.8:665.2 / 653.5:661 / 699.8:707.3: 0.43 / 39.6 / 24.8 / 37.3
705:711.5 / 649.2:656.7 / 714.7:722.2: -0.03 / 32.9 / 22.3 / 24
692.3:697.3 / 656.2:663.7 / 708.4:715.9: 0.12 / 35.6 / 23.5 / 27.5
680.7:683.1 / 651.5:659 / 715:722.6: 0.22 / 39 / 22.5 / 32.1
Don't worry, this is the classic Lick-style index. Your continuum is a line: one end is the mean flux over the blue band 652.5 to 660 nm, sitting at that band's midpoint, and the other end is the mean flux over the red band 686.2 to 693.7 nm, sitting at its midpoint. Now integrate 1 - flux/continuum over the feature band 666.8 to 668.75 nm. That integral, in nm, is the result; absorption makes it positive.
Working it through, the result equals 0.609 nm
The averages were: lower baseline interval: 39.2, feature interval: 23.5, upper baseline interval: 24.6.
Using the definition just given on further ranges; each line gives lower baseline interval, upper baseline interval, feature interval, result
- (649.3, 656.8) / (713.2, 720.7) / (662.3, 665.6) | 0.66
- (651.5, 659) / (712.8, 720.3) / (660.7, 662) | 0.45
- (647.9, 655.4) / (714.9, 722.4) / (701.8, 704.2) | -0.27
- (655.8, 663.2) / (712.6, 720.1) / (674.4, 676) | 0.37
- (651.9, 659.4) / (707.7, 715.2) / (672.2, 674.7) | 0.44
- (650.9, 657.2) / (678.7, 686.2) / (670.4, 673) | -0.18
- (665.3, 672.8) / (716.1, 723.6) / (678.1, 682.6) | 0.02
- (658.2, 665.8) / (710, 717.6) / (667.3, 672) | 0.12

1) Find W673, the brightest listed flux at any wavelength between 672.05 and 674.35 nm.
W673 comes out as 45.71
